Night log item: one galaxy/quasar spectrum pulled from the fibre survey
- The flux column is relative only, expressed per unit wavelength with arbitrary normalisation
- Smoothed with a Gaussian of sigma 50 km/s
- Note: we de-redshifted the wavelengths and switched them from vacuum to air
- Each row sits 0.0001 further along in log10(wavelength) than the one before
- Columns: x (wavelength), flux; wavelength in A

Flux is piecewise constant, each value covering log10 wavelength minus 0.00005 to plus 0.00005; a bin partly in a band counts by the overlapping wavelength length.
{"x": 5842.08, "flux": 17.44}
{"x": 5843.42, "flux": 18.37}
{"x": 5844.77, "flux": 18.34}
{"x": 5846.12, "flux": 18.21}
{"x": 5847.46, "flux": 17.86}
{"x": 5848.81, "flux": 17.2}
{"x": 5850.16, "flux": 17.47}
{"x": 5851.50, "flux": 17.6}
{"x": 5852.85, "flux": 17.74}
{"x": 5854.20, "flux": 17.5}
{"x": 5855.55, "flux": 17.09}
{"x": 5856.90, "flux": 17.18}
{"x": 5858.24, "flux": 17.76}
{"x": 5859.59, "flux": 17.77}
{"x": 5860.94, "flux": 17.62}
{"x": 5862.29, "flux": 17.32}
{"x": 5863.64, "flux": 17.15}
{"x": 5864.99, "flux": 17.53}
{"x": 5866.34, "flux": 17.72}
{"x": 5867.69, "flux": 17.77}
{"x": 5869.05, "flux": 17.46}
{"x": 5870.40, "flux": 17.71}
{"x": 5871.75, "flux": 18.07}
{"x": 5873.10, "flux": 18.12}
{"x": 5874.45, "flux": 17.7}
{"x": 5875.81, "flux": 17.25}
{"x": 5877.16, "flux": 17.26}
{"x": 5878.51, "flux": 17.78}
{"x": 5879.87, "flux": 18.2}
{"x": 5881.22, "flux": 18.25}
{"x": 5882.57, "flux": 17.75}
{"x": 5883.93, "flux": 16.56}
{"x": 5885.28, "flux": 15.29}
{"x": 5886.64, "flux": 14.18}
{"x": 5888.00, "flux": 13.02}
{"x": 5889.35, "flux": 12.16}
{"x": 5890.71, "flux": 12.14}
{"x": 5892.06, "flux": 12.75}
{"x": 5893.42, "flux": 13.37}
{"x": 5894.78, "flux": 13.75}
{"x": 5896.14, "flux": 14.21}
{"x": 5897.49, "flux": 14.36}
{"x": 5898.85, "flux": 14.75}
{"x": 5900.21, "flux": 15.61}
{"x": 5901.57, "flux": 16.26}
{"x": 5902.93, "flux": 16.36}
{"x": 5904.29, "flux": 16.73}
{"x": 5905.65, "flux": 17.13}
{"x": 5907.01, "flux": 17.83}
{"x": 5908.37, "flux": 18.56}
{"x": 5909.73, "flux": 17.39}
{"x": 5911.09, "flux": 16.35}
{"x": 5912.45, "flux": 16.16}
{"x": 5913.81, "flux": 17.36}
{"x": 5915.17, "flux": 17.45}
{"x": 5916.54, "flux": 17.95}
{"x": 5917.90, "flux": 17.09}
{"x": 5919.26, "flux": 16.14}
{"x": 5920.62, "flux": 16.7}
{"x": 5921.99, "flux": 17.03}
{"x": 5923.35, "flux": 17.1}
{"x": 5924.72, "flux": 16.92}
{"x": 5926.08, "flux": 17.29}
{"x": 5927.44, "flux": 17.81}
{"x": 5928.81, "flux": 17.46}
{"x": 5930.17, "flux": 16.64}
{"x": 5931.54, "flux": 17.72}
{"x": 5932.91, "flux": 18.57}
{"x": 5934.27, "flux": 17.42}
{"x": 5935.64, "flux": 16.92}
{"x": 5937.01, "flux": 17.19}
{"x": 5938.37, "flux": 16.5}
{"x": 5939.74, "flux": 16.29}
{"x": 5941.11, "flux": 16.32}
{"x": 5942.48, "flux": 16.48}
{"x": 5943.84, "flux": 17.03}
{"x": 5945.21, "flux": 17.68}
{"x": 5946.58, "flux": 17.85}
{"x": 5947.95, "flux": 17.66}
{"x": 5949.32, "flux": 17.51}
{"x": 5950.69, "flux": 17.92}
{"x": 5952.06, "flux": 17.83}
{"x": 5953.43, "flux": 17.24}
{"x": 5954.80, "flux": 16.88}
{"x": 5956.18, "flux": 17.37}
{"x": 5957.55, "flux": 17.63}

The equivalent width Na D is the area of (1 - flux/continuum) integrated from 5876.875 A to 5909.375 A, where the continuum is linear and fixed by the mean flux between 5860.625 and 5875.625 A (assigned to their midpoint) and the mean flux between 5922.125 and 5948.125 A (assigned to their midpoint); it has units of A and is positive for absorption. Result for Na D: 3.5 A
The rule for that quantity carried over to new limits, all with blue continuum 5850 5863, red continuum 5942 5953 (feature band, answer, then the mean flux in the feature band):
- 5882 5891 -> 1.5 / 14.5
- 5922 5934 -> 0.1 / 17.4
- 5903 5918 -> 0.2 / 17.2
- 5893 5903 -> 1.6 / 14.8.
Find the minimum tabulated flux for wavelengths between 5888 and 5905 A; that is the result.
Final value 12.14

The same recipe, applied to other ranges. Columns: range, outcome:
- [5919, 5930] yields 16.14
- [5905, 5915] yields 16.16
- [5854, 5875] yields 17.09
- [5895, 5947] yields 14.21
